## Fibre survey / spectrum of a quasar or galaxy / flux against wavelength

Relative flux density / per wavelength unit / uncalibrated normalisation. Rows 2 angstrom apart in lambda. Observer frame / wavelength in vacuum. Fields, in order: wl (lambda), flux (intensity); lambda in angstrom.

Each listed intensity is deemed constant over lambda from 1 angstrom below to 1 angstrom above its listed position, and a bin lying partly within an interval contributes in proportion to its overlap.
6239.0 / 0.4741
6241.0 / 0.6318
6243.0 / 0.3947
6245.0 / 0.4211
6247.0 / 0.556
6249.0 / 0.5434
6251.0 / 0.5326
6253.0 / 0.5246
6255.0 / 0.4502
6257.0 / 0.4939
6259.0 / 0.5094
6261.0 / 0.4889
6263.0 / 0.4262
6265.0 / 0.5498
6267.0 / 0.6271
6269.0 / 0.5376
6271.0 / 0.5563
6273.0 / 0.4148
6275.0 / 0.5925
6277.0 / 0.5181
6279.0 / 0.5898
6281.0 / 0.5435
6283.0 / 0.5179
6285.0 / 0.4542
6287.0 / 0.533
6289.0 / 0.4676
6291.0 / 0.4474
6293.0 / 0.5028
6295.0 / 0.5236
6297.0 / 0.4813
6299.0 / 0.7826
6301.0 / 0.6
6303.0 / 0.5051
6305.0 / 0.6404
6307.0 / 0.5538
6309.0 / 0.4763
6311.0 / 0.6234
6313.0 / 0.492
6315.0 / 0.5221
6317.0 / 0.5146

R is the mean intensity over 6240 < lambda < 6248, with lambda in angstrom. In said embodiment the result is 0.501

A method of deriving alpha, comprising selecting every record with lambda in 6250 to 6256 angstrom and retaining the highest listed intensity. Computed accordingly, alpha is 0.5326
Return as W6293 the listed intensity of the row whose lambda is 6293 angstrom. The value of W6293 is 0.5028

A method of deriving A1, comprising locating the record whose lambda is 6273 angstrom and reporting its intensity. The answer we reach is 0.4148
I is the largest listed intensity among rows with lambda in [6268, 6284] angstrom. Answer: 0.5925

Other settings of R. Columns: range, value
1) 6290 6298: 0.489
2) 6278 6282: 0.567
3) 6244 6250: 0.507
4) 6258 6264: 0.475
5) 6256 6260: 0.502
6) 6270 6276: 0.521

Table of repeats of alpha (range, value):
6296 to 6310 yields 0.7826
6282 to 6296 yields 0.533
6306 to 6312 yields 0.6234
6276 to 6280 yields 0.5898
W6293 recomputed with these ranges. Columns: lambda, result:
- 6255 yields 0.4502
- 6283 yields 0.5179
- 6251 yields 0.5326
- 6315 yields 0.5221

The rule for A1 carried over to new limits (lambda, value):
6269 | 0.5376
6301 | 0.6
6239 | 0.4741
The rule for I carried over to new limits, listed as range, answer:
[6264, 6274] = 0.6271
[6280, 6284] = 0.5435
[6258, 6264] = 0.5094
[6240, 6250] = 0.6318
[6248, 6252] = 0.5434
